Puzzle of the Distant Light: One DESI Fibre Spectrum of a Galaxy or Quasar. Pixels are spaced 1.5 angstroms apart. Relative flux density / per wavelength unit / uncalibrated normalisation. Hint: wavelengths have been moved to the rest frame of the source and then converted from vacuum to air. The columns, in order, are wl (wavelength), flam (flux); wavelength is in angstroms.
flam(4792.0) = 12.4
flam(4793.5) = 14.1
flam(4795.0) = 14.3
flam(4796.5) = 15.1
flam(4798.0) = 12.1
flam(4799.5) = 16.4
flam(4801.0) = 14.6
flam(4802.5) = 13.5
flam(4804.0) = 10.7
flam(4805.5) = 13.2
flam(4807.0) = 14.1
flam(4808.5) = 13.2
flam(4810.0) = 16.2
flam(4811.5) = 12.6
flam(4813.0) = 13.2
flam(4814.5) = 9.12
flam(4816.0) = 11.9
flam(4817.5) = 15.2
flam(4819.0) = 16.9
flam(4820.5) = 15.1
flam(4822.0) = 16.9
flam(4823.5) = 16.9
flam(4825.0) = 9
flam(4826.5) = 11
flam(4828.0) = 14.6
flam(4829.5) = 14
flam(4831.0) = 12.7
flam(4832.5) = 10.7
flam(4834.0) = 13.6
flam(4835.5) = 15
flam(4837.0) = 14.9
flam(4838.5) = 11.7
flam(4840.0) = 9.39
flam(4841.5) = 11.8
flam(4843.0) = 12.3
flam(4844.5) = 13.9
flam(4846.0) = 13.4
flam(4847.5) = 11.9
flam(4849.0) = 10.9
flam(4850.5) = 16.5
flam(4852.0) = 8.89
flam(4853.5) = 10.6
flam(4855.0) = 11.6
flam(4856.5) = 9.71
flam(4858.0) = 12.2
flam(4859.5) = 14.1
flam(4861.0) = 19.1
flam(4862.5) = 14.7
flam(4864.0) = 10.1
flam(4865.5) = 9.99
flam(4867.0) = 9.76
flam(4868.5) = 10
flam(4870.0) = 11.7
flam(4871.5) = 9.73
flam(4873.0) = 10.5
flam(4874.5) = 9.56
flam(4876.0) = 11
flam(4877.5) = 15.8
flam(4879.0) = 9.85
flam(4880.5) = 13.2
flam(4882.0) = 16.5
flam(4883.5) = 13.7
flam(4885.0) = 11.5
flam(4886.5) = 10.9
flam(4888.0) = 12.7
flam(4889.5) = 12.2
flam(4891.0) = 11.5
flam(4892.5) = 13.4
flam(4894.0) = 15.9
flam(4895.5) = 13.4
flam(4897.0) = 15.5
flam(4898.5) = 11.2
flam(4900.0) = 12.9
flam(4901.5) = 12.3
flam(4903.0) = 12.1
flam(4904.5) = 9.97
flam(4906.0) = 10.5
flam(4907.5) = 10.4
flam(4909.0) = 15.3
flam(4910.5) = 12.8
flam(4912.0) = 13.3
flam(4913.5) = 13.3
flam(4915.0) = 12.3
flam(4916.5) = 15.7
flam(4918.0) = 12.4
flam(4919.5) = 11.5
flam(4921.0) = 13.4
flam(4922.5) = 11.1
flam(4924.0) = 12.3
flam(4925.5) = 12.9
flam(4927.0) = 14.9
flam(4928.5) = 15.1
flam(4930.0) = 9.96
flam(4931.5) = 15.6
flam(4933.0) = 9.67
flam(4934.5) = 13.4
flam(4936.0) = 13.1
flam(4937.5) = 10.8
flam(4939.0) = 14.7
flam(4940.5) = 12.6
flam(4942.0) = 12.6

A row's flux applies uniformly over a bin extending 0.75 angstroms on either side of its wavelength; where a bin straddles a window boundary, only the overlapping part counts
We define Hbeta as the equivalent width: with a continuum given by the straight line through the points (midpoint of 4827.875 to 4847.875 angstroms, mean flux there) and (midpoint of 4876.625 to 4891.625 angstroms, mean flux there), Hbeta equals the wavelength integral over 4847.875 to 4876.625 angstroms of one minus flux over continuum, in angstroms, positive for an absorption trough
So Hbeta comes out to 2.64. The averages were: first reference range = 12.8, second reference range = 12.8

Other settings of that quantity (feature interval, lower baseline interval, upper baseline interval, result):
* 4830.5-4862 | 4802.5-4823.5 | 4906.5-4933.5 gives 2.1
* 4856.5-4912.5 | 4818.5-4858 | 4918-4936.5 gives 1.7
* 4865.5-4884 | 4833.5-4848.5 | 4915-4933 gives 1.7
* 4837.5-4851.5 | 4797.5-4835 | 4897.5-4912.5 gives 0.7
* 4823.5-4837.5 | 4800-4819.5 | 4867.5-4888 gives -0.1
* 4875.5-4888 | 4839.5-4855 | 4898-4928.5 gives -0.5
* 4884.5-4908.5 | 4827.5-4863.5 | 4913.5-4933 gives 1.1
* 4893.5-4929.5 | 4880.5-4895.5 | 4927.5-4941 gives 0.2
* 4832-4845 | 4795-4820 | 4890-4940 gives 0.8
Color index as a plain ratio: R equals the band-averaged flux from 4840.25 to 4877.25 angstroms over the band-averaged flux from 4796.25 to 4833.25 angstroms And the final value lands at 0.88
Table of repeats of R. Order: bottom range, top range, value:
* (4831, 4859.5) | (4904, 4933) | 1.04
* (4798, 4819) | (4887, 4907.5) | 0.93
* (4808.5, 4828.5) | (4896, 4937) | 0.93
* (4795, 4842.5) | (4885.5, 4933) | 0.95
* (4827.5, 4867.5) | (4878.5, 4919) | 1.02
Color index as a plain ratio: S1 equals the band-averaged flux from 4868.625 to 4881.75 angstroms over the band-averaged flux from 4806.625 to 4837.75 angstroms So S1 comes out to 0.85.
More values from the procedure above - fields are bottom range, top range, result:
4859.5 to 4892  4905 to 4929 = 1.06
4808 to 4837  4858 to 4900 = 0.92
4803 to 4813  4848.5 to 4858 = 0.86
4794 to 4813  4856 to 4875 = 0.85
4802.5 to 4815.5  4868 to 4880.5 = 0.87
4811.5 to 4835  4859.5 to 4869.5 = 0.93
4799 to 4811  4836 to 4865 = 0.90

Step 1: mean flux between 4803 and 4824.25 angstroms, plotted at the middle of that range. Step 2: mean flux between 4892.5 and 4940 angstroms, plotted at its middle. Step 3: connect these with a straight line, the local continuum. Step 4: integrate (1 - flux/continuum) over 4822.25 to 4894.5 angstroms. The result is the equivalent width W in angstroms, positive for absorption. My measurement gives 5.6 angstroms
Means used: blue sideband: 13.9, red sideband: 12.8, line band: 12.4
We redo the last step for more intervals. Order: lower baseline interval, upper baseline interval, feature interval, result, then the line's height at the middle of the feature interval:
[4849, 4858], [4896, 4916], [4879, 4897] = -1.4 angstroms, 12.2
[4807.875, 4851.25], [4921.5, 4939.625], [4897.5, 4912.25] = 0.9 angstroms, 12.9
